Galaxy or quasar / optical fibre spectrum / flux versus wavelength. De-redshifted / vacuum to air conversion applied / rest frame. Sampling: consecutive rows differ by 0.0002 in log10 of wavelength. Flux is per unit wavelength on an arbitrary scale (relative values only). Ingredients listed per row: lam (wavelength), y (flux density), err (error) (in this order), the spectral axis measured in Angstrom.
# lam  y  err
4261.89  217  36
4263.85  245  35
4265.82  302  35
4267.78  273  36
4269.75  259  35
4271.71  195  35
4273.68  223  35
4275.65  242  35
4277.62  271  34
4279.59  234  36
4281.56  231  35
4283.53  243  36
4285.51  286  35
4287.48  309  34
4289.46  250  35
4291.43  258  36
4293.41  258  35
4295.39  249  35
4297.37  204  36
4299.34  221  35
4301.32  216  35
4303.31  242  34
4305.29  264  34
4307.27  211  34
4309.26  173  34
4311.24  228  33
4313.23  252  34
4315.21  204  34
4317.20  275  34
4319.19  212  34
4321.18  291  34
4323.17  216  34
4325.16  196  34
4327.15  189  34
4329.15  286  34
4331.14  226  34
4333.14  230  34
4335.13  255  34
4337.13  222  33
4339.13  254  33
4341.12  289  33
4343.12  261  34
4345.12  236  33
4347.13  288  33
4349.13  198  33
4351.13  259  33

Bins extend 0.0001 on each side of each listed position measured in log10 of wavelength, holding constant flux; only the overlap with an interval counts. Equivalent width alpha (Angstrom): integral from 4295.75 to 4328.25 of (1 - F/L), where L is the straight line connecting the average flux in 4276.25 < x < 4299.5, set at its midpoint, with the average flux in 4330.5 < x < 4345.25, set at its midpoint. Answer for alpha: 3.2 Angstrom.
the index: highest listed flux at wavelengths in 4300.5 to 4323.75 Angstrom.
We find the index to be 291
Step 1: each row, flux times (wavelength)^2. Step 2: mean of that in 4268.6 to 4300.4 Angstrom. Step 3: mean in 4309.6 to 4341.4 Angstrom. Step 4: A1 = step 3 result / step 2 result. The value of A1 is 0.98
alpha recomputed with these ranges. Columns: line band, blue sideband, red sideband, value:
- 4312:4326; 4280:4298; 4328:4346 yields 0.92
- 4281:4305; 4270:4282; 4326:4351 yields -1.10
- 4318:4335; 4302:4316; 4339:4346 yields 0.80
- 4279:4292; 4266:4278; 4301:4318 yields -1.04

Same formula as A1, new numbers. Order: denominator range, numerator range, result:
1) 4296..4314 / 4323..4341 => 1.06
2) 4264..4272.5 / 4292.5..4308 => 0.92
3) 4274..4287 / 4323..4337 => 0.93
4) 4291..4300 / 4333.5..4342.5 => 1.09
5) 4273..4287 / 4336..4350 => 1.03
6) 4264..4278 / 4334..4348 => 1.06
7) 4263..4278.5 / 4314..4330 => 0.95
